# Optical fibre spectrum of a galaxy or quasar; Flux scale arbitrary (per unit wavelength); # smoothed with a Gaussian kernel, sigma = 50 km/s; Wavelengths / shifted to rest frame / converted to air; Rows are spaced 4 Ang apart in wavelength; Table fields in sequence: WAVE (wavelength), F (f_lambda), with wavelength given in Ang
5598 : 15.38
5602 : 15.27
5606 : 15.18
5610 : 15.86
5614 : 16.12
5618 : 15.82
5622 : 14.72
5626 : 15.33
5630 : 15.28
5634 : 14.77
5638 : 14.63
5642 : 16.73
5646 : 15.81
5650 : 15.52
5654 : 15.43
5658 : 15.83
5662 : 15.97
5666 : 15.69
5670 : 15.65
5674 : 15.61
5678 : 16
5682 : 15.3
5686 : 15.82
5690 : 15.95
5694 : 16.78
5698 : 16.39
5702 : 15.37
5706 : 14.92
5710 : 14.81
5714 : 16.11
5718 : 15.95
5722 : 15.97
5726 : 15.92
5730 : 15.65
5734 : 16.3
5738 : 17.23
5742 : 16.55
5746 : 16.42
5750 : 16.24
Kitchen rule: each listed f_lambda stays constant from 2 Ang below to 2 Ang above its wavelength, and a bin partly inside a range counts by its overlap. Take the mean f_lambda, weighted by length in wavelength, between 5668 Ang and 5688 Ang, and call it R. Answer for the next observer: 15.7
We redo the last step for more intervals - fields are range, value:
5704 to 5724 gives 15.6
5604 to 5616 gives 15.7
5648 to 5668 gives 15.7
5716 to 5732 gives 15.9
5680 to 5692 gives 15.7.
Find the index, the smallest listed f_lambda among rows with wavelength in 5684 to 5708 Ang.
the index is 14.92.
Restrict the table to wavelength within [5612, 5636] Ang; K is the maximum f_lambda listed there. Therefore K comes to 16.12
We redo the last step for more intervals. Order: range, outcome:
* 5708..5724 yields 16.11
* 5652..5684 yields 16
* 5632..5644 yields 16.73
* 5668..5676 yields 15.65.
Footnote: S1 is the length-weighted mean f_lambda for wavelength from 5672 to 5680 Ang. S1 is 15.8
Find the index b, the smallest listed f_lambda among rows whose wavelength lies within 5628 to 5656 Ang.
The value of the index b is 14.63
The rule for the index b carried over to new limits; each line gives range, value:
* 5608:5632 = 14.72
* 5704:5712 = 14.81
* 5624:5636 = 14.77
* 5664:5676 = 15.61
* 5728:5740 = 15.65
